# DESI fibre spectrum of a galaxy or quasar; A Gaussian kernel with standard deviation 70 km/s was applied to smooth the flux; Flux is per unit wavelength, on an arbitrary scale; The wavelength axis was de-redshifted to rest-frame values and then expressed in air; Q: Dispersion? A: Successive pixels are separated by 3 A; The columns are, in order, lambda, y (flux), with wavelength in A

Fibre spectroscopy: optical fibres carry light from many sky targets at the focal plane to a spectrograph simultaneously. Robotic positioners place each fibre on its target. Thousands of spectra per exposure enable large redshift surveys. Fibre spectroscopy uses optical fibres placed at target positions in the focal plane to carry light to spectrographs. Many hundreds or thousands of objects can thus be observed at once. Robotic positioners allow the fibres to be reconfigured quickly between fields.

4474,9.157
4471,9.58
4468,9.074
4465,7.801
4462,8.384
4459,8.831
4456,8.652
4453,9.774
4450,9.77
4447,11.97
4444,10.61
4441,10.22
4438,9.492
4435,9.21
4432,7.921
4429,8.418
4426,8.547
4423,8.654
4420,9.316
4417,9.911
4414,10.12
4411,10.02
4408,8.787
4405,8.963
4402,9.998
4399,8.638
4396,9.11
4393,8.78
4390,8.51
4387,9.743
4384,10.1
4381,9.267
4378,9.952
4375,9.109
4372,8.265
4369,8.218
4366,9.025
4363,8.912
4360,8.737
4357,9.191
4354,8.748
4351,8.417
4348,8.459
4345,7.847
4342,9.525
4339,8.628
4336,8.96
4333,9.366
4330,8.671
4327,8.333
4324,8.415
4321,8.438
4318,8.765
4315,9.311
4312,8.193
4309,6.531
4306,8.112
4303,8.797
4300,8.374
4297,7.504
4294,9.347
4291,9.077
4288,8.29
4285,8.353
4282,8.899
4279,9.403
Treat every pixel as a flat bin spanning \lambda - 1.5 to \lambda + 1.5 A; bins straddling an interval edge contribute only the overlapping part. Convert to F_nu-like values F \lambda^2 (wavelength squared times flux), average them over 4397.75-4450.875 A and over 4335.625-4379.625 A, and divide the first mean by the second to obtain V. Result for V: 1.11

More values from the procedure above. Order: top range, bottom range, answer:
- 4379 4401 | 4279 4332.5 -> 1.13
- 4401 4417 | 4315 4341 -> 1.14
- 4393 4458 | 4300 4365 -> 1.14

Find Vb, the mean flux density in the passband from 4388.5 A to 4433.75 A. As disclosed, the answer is 9.05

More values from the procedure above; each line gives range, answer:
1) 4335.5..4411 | 8.98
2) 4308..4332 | 8.39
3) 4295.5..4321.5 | 8.22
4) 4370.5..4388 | 9.4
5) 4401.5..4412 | 9.36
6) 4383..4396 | 9.23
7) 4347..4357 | 8.64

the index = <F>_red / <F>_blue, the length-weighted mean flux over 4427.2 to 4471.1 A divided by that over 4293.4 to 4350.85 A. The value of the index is 1.10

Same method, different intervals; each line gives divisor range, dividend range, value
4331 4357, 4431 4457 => 1.12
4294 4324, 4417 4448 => 1.14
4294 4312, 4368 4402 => 1.14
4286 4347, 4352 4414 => 1.07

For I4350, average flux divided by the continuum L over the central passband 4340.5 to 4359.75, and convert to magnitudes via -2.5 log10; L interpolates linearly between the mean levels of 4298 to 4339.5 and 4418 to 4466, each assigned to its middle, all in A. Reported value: -0.003 mag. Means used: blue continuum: 8.48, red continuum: 9.25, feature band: 8.7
